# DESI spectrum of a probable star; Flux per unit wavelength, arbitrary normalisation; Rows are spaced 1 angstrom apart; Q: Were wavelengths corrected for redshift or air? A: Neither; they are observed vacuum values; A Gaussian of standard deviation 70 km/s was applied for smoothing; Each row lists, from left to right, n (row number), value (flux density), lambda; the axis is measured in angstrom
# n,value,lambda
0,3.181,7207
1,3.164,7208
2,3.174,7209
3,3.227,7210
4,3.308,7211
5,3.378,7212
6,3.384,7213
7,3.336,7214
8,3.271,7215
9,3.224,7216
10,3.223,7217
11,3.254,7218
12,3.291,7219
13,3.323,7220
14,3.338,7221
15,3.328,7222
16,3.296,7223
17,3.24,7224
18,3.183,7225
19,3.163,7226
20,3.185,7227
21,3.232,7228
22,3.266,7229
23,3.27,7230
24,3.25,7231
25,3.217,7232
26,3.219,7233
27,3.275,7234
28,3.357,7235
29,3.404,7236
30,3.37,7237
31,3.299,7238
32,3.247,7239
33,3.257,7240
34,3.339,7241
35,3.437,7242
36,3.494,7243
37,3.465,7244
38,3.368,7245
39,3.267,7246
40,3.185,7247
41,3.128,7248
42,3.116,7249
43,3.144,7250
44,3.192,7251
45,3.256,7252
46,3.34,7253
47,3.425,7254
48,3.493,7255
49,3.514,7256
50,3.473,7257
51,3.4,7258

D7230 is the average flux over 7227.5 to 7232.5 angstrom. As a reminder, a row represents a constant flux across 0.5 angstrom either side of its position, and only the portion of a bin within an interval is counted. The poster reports 3.25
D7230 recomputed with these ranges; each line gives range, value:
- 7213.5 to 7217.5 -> 3.26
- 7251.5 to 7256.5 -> 3.41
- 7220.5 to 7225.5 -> 3.28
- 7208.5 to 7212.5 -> 3.27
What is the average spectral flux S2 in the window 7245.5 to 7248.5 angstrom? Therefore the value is 3.19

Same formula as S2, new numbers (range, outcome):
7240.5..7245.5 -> 3.42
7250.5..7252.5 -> 3.22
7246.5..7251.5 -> 3.15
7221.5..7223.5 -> 3.31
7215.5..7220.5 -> 3.26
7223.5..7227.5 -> 3.19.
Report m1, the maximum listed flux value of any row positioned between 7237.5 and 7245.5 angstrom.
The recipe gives 3.494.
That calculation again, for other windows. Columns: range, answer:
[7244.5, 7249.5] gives 3.368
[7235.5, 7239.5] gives 3.404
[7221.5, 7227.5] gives 3.328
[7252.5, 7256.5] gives 3.514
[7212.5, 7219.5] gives 3.384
